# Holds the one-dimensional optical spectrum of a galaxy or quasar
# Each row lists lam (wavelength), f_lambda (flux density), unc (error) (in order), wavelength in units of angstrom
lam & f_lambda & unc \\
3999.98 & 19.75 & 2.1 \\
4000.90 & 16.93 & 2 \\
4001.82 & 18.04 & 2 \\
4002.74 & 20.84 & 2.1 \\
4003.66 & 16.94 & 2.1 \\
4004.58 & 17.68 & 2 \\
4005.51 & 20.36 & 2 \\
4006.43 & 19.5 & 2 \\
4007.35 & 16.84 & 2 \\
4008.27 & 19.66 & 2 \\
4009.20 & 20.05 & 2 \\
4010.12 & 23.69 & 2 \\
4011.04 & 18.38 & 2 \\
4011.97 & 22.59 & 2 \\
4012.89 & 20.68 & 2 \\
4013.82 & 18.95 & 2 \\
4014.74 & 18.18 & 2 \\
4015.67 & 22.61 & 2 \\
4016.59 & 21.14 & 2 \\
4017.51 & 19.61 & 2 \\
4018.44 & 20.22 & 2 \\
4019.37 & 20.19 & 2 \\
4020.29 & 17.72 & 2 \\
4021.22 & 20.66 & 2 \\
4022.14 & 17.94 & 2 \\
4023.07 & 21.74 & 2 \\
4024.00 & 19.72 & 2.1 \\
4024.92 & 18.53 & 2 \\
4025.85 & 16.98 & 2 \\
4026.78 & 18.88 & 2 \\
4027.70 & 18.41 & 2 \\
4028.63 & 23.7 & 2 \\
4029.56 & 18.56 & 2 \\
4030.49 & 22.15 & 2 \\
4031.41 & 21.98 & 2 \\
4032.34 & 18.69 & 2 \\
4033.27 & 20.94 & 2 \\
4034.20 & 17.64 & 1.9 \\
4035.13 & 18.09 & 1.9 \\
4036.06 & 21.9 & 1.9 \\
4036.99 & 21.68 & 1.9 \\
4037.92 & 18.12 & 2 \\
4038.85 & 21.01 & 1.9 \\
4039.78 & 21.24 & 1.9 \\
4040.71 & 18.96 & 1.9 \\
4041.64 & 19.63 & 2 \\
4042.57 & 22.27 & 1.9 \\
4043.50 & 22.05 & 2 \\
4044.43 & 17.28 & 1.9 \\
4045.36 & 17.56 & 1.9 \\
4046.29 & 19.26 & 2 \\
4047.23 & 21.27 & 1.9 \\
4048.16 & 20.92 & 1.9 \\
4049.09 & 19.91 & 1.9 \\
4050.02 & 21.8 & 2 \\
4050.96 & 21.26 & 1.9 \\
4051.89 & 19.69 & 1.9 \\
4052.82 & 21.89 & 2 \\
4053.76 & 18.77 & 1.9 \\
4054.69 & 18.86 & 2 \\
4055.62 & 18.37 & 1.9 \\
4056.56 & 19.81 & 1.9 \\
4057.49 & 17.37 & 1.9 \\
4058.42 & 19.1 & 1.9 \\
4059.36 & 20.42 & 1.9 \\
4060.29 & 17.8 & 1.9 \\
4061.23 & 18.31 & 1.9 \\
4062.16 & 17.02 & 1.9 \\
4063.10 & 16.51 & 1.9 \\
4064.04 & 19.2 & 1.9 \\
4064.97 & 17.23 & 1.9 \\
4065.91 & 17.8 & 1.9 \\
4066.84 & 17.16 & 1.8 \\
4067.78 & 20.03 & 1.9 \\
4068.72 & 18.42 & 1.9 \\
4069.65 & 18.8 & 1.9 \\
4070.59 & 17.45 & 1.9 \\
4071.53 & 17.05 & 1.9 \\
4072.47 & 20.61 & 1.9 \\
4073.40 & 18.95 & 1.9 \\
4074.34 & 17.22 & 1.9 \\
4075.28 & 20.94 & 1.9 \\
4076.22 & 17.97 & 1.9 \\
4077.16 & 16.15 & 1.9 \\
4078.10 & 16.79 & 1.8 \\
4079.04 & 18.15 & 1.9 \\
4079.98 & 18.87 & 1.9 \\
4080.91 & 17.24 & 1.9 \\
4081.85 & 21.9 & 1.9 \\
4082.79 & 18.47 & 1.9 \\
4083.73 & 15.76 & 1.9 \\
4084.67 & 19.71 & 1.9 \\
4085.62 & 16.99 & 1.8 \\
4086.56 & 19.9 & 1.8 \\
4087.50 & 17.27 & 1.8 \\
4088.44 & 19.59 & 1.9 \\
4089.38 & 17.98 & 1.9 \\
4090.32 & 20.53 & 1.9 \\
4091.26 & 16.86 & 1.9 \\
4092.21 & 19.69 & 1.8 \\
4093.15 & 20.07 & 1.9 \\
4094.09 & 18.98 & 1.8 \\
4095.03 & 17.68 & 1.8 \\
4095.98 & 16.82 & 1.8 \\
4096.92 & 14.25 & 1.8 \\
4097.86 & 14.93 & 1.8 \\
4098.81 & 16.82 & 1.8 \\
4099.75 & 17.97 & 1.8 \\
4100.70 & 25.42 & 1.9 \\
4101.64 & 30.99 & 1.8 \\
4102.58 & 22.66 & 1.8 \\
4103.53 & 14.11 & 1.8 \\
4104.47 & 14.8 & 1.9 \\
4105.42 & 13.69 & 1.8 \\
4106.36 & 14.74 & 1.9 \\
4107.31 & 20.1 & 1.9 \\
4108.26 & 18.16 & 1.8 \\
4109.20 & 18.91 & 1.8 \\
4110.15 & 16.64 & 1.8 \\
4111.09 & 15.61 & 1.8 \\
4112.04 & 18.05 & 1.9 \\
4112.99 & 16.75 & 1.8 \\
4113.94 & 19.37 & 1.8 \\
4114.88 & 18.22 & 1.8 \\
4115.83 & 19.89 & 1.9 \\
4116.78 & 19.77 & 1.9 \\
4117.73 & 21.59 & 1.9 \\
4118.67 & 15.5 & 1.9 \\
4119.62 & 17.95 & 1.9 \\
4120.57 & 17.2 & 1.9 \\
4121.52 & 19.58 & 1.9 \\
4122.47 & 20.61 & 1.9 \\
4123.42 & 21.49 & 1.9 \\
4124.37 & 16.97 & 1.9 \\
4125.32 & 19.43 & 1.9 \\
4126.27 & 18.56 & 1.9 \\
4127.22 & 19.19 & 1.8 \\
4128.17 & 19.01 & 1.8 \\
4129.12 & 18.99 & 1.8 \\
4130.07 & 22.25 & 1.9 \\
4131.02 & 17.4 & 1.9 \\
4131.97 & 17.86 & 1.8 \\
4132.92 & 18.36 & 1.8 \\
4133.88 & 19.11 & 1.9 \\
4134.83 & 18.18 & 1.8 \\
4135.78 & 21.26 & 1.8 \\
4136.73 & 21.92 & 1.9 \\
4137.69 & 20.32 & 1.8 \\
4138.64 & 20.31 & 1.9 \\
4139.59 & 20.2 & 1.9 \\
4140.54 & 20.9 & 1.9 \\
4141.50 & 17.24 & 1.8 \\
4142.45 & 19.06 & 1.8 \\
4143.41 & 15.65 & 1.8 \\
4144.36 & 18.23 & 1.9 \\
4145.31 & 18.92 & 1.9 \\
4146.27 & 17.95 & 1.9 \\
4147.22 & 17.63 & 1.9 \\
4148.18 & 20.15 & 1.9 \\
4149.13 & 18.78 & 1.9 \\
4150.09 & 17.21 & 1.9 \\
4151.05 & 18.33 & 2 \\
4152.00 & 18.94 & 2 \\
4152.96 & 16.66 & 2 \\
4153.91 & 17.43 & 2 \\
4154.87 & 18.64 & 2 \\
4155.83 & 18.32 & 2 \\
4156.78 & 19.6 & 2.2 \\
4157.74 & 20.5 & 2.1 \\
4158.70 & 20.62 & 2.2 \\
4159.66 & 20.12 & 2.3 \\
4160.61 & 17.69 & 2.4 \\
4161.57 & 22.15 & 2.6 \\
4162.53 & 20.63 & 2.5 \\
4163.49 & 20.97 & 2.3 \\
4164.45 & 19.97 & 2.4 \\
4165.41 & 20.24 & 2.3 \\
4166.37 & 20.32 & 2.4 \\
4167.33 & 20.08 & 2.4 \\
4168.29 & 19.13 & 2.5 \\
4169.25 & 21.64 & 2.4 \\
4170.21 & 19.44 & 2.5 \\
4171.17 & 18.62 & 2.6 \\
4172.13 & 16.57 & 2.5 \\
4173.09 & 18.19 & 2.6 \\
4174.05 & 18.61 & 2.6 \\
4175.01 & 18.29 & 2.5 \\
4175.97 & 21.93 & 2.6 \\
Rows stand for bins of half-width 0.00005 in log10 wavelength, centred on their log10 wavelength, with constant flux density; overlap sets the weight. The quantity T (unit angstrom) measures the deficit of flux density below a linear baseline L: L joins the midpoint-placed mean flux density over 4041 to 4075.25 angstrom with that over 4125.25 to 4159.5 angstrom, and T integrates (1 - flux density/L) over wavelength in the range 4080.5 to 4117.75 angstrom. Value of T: 1.2 angstrom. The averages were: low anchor 19.1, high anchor 19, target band 18.4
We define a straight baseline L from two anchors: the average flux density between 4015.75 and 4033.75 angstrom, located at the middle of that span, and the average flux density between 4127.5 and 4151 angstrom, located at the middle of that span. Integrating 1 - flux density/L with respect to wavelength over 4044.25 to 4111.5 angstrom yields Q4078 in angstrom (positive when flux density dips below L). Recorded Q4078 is 3.2 angstrom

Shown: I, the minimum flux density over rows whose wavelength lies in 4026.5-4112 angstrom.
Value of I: 13.69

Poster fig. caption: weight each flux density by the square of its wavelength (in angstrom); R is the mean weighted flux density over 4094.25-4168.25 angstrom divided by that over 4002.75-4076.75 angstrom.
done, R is 1.01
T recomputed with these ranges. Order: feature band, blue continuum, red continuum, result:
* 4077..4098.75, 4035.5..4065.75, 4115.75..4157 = 1.4 angstrom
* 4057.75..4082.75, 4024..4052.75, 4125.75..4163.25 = 1.8 angstrom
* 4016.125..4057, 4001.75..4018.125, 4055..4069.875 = -1.9 angstrom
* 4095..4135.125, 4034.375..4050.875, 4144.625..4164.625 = 1.9 angstrom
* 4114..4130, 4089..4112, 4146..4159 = -0.6 angstrom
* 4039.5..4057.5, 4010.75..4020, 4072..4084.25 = -0.6 angstrom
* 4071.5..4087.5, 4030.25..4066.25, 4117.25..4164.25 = 0.8 angstrom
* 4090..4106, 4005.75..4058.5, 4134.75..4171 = 0.9 angstrom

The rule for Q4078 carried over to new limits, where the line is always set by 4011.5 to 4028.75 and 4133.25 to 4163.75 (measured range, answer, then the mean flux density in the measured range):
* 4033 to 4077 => 0.94 angstrom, 19.2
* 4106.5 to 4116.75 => 0.65 angstrom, 18.1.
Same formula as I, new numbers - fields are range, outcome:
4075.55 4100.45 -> 14.25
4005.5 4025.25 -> 16.84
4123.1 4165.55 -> 15.65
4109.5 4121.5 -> 15.5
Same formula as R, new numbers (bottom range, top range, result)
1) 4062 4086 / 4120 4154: 1.07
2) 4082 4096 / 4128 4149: 1.06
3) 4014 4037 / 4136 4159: 1.01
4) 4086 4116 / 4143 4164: 1.06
